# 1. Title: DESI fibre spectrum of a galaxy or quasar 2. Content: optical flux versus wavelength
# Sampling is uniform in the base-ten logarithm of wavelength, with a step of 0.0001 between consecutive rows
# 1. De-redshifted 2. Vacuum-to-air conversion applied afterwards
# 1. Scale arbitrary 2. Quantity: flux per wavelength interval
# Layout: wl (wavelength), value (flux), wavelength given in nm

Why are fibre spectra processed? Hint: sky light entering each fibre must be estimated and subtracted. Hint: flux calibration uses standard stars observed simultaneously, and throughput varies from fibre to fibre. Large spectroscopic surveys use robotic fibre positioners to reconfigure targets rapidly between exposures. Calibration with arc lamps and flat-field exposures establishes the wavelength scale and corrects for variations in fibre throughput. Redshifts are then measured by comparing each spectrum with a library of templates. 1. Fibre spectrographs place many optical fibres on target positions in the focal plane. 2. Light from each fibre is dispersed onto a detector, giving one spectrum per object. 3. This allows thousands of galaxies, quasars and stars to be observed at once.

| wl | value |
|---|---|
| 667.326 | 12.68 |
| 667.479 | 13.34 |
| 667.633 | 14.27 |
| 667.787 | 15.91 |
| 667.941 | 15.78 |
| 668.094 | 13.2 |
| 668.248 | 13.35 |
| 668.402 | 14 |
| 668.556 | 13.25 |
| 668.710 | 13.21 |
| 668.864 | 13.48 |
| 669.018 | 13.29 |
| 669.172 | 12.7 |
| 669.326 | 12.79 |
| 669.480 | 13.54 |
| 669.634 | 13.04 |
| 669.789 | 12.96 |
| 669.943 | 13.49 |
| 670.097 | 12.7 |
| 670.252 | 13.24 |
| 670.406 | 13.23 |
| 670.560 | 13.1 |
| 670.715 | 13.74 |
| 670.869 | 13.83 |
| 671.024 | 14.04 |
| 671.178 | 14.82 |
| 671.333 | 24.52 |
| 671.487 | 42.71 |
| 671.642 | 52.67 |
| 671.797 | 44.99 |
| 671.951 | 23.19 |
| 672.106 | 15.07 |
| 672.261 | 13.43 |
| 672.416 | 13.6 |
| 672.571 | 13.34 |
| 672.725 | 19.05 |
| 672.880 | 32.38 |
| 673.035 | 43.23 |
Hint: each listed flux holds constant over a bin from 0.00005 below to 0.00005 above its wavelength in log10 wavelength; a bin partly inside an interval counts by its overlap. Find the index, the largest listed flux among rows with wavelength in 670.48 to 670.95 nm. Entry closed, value 13.83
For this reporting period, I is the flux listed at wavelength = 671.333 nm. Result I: 24.52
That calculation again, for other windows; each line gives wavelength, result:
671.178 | 14.82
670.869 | 13.83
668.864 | 13.48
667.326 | 12.68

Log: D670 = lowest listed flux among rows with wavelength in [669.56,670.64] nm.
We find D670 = 12.7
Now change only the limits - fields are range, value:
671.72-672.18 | 15.07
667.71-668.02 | 15.78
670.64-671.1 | 13.74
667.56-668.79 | 13.2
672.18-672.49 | 13.43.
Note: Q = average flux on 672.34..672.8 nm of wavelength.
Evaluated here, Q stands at 15.3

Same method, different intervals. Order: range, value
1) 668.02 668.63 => 13.4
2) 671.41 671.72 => 47.6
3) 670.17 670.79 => 13.3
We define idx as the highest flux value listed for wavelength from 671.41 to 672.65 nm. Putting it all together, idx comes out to 52.67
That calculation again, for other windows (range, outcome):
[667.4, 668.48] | 15.91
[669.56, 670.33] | 13.49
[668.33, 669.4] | 14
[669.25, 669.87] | 13.54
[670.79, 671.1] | 14.04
